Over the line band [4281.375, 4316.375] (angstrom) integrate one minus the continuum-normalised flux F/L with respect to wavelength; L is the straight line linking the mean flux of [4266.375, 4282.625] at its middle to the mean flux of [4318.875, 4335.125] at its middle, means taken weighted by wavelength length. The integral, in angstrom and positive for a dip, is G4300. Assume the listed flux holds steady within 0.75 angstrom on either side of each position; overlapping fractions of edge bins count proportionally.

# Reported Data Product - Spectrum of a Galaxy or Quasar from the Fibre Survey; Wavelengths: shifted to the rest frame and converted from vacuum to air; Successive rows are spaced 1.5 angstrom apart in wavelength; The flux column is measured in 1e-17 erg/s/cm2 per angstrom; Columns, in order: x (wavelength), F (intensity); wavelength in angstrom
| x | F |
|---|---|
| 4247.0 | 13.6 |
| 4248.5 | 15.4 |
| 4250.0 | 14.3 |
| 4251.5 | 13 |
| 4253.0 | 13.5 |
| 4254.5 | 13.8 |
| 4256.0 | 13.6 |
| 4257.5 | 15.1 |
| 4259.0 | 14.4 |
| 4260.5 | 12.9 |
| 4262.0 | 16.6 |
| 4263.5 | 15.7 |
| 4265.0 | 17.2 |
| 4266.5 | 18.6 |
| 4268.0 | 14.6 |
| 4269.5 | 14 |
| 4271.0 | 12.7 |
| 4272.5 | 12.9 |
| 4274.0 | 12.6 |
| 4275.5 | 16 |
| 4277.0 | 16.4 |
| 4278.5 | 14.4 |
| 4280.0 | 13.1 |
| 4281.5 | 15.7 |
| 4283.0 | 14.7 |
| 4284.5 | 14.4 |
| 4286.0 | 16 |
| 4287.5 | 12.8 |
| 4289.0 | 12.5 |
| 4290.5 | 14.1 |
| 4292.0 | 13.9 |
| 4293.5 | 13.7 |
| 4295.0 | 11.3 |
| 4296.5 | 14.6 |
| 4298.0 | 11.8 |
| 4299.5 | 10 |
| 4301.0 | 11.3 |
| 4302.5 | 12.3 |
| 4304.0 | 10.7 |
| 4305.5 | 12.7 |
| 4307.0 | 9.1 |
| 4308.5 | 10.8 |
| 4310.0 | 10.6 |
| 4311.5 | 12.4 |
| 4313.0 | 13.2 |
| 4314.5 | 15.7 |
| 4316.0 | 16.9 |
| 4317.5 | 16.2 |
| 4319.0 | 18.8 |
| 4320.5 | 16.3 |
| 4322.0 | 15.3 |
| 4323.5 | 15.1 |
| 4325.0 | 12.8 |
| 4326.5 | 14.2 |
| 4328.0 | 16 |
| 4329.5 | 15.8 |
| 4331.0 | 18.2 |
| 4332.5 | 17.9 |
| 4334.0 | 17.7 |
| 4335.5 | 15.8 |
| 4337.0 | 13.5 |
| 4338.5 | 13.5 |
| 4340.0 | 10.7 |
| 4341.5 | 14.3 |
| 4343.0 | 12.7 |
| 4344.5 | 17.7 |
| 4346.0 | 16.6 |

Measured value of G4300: 5.4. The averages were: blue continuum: 14.5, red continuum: 16.1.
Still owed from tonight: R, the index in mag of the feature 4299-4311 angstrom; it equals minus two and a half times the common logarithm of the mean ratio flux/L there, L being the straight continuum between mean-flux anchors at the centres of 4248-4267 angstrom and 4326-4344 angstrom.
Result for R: 0.34 mag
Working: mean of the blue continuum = 14.9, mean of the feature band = 11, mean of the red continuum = 15.1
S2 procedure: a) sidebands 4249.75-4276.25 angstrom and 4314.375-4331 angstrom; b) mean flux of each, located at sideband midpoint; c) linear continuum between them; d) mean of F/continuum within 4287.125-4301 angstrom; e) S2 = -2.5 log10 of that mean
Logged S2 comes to 0.20 mag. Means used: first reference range 14.5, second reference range 15.8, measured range 12.7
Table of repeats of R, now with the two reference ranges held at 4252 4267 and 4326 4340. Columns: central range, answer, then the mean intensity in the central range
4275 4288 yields 0.03 mag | 14.9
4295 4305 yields 0.29 mag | 11.8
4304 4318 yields 0.20 mag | 12.9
